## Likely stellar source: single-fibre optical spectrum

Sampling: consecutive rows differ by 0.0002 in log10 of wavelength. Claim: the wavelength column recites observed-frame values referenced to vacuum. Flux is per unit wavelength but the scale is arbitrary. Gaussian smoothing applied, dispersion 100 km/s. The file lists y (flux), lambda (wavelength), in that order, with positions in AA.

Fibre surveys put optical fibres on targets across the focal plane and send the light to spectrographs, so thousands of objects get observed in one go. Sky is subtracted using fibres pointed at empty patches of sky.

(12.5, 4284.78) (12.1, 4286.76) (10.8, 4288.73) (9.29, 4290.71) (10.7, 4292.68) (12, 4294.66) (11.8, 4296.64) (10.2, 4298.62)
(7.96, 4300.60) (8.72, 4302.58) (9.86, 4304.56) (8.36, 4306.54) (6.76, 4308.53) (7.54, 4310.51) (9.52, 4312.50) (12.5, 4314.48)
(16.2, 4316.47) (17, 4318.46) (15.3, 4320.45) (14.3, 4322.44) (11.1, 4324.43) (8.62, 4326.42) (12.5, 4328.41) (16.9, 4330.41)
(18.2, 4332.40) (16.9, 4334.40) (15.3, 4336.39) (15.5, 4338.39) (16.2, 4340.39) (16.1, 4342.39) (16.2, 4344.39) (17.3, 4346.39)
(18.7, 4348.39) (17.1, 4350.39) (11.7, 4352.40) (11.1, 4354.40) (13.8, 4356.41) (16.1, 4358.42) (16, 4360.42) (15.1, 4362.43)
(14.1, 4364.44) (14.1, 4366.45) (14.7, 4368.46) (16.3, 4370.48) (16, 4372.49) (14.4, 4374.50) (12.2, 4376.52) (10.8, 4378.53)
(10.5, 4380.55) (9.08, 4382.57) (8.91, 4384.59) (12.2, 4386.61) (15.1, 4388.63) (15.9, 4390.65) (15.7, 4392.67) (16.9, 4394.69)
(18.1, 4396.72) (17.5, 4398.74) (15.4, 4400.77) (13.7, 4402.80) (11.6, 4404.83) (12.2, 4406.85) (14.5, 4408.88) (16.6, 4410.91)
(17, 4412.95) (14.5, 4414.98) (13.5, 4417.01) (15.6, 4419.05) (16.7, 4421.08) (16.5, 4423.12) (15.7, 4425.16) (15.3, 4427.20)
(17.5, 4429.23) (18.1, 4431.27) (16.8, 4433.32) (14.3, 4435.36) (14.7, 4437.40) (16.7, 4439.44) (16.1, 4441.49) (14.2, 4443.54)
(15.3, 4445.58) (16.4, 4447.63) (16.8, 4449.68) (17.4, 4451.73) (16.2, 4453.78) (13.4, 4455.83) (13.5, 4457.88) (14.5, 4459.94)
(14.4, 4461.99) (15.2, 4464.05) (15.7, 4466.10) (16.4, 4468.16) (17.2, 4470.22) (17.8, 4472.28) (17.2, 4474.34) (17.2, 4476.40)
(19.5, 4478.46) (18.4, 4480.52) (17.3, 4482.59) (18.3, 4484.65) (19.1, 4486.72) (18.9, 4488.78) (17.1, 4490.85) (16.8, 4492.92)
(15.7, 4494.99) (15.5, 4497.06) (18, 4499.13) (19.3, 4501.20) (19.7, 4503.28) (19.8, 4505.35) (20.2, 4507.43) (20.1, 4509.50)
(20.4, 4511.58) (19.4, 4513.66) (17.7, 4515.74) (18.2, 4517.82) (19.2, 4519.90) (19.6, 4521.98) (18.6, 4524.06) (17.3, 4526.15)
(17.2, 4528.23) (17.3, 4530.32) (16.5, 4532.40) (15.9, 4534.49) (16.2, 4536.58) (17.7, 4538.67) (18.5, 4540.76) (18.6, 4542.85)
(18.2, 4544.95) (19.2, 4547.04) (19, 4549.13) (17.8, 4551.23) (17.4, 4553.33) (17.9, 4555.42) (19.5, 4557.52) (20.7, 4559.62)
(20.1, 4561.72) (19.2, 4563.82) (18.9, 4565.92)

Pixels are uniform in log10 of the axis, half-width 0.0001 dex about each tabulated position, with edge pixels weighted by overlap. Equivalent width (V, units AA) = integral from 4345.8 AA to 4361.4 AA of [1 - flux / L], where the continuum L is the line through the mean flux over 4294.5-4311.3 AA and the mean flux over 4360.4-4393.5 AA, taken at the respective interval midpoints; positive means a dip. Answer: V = -3.9 AA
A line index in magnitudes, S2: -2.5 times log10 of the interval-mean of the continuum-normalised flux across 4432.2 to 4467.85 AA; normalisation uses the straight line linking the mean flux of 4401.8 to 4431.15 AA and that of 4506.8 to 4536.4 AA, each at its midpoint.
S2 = 0.05 mag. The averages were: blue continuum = 15.2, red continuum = 18.3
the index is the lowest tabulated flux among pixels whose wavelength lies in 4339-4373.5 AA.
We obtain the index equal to 11.1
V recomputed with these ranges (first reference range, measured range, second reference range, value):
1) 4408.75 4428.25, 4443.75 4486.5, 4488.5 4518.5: 1.9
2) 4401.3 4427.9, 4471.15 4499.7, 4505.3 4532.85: -0.3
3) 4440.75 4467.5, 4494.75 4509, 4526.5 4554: -1.6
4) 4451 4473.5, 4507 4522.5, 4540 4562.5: -1.6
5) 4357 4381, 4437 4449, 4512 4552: 0.3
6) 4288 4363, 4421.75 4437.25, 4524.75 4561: -0.8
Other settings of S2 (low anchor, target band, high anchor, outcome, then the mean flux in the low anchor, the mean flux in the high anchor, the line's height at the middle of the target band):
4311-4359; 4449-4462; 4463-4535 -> 0.127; 14.7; 18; 17.1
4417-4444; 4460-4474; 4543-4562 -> 0.050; 16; 18.8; 16.8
